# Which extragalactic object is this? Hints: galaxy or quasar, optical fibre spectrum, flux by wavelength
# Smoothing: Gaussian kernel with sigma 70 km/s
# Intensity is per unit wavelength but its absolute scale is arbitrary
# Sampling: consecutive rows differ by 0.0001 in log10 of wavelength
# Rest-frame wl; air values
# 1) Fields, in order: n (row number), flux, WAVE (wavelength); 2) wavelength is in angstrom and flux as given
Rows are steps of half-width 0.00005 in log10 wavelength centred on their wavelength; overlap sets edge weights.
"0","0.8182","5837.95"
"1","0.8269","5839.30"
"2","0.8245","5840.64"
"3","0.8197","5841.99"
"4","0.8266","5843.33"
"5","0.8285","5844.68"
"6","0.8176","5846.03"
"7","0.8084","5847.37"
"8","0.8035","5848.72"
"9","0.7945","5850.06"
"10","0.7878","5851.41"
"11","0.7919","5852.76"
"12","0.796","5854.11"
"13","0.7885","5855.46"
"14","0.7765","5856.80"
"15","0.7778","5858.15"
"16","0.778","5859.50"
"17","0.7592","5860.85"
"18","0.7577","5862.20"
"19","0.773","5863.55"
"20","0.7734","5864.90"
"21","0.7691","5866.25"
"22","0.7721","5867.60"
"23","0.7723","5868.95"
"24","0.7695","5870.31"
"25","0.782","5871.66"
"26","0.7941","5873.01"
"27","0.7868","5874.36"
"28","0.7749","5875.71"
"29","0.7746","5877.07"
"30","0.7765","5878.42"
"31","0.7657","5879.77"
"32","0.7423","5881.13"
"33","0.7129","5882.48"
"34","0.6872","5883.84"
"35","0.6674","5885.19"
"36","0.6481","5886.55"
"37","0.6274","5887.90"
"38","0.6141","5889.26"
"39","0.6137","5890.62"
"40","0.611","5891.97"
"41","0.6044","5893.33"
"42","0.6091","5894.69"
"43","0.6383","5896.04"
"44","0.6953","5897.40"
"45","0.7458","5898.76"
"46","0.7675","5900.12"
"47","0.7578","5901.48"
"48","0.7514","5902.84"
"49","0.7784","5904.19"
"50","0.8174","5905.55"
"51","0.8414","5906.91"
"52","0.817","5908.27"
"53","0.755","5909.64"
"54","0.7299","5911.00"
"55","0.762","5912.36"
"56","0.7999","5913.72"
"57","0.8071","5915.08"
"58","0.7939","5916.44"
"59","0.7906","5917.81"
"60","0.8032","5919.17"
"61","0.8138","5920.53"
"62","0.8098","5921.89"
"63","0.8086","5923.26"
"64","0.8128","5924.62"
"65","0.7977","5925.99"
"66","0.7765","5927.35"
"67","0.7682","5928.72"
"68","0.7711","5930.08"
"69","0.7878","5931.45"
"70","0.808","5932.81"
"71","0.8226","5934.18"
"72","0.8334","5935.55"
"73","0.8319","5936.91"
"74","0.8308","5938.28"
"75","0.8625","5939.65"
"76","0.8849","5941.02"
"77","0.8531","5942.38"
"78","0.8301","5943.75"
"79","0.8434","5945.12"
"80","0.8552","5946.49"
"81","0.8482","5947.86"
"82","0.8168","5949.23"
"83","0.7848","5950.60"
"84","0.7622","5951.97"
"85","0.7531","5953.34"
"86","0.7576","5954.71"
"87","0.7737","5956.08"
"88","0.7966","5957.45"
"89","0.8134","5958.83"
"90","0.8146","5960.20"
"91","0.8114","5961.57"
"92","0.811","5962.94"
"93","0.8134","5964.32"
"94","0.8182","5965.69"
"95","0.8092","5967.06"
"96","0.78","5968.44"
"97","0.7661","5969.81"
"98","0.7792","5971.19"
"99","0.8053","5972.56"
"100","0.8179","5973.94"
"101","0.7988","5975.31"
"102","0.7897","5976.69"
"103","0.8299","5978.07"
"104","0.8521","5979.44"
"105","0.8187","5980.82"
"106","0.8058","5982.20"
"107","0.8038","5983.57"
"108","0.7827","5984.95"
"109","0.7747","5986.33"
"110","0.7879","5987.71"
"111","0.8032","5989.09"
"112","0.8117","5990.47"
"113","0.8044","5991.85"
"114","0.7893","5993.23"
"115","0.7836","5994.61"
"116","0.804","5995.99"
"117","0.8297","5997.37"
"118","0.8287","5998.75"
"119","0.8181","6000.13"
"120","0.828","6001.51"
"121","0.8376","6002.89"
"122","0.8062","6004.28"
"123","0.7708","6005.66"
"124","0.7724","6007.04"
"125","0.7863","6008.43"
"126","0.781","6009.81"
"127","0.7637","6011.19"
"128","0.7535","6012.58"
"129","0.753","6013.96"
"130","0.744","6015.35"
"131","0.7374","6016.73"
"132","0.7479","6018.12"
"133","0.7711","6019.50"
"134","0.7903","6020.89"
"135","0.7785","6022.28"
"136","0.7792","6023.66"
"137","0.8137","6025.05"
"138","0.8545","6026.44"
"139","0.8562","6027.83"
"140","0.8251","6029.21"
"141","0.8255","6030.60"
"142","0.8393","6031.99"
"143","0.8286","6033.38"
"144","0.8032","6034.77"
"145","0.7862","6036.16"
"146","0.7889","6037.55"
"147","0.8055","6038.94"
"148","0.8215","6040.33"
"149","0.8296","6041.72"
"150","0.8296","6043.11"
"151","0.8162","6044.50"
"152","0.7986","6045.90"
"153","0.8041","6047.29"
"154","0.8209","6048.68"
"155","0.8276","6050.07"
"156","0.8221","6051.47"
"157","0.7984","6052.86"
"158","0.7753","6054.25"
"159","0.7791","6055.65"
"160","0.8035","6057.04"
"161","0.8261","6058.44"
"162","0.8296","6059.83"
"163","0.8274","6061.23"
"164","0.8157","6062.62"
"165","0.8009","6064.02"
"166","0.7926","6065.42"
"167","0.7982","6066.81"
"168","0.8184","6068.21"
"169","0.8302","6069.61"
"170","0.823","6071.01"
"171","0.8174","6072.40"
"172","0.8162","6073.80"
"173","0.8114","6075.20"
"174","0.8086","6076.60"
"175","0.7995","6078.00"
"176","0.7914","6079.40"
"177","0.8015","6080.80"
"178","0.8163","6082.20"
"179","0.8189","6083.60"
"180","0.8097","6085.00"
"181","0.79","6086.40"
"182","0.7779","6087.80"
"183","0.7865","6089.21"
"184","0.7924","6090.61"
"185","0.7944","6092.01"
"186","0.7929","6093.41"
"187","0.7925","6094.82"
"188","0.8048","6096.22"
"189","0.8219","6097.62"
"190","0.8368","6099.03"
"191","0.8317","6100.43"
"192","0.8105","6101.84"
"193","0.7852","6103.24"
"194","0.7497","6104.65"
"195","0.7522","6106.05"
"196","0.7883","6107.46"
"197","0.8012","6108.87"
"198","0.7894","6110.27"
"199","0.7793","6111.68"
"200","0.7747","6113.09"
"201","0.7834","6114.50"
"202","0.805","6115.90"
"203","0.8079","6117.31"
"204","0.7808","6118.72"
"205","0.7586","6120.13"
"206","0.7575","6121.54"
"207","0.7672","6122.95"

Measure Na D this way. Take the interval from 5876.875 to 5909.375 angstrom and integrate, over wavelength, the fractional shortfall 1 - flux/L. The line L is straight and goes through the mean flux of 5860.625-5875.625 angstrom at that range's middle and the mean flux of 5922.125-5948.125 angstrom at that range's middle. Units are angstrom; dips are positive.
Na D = 3.34 angstrom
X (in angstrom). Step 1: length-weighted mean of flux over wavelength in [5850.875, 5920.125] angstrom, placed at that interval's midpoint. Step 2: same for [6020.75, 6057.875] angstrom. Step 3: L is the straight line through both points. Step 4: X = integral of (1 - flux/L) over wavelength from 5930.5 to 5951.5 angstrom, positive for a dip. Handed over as -1.67 angstrom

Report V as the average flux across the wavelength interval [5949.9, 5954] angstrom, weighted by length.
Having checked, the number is 0.767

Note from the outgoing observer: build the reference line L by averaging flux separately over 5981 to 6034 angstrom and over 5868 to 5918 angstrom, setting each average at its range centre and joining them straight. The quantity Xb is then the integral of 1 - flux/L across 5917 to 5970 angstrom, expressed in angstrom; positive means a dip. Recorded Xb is -3.27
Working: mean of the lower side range 0.734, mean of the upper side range 0.797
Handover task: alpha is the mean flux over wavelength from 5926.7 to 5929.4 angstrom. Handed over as 0.772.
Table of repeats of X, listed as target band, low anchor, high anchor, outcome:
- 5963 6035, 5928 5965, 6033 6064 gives 1.1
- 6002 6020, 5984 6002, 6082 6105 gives 0.7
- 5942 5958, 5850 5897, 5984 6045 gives -0.8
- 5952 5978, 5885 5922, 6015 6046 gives -1.0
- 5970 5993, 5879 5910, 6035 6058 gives -1.2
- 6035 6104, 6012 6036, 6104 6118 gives -1.7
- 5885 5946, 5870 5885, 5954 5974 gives 0.8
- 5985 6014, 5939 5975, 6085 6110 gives 0.4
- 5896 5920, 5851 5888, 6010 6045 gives -0.2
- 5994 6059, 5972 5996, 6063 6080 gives 0.4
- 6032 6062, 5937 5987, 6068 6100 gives -0.1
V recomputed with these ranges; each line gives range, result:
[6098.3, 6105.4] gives 0.802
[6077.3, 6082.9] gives 0.802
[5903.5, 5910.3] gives 0.802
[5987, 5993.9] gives 0.799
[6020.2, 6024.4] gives 0.783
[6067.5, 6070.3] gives 0.823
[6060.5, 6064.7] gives 0.814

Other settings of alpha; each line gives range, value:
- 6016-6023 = 0.766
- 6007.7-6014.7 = 0.767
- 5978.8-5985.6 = 0.812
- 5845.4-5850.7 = 0.807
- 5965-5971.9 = 0.791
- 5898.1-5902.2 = 0.756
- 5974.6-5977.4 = 0.794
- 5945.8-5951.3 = 0.826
